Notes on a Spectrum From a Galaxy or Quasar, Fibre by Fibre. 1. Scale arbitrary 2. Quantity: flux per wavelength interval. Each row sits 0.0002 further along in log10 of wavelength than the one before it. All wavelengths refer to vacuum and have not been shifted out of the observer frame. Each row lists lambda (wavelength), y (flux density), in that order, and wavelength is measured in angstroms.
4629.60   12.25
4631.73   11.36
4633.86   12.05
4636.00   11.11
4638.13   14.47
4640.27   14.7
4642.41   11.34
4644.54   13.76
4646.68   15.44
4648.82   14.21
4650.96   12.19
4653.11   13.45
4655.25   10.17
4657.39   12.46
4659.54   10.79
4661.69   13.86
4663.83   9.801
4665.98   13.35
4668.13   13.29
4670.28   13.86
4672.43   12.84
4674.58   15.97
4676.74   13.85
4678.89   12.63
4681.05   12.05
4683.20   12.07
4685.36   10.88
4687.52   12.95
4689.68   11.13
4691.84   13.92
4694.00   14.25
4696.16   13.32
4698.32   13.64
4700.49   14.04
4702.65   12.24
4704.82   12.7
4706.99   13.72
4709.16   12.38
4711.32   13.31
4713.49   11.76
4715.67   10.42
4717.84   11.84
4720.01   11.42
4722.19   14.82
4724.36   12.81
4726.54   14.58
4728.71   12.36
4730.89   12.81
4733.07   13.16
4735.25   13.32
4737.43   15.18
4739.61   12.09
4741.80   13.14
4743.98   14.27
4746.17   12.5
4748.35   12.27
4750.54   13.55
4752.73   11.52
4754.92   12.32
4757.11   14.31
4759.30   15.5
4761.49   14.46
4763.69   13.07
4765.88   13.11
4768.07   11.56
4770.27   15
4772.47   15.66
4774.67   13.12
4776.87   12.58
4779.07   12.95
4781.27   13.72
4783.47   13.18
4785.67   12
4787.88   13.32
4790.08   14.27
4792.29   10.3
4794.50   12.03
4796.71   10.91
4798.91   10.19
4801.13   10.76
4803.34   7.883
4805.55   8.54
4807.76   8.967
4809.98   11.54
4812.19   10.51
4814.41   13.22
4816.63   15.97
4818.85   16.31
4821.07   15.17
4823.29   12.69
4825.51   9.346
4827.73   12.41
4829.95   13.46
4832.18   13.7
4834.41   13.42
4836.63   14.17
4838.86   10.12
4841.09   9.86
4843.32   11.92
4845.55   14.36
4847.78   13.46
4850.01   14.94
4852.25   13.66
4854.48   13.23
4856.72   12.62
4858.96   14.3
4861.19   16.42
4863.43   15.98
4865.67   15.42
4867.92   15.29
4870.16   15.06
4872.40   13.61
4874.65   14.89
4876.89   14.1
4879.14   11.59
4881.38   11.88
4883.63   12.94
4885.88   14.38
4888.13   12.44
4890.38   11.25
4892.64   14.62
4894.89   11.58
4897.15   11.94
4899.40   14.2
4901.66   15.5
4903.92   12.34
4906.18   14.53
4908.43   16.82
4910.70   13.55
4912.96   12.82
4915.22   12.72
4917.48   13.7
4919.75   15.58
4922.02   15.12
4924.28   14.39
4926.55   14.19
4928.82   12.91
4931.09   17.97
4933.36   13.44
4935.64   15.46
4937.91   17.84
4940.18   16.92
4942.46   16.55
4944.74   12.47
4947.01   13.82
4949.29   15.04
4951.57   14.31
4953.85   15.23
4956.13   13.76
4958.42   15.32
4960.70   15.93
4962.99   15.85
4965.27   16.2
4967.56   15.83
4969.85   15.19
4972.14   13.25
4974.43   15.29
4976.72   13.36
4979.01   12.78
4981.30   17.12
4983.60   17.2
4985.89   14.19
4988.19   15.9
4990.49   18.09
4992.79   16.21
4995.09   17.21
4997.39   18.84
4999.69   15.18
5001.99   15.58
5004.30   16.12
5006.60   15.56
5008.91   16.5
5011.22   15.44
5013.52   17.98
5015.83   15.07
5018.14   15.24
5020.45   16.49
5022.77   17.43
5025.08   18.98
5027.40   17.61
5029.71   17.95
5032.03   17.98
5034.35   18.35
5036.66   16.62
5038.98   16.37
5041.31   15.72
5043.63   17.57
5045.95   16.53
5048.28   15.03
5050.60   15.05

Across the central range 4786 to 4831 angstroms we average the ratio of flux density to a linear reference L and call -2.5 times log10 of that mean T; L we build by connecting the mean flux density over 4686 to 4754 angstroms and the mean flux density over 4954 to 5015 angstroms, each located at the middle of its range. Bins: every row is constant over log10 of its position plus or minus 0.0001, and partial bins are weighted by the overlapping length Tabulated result 0.17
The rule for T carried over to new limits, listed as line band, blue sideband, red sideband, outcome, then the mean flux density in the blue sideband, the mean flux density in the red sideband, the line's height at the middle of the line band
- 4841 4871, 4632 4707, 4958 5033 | 0.045 mag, 12.9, 16.2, 14.8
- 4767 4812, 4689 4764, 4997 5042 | 0.166 mag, 13.1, 16.7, 13.9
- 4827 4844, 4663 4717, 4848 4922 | 0.102 mag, 12.8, 13.9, 13.6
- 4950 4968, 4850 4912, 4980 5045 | 0.021 mag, 13.9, 16.7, 15.6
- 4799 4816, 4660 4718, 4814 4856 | 0.259 mag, 12.8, 13.2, 13.1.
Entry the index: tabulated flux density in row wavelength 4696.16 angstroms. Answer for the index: 13.32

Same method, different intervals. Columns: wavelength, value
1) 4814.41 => 13.22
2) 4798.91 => 10.19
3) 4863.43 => 15.98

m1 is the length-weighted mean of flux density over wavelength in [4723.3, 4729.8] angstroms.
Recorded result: 13.3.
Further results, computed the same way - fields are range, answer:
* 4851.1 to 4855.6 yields 13.4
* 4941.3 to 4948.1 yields 14.3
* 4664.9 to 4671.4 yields 13.5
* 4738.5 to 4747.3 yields 13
